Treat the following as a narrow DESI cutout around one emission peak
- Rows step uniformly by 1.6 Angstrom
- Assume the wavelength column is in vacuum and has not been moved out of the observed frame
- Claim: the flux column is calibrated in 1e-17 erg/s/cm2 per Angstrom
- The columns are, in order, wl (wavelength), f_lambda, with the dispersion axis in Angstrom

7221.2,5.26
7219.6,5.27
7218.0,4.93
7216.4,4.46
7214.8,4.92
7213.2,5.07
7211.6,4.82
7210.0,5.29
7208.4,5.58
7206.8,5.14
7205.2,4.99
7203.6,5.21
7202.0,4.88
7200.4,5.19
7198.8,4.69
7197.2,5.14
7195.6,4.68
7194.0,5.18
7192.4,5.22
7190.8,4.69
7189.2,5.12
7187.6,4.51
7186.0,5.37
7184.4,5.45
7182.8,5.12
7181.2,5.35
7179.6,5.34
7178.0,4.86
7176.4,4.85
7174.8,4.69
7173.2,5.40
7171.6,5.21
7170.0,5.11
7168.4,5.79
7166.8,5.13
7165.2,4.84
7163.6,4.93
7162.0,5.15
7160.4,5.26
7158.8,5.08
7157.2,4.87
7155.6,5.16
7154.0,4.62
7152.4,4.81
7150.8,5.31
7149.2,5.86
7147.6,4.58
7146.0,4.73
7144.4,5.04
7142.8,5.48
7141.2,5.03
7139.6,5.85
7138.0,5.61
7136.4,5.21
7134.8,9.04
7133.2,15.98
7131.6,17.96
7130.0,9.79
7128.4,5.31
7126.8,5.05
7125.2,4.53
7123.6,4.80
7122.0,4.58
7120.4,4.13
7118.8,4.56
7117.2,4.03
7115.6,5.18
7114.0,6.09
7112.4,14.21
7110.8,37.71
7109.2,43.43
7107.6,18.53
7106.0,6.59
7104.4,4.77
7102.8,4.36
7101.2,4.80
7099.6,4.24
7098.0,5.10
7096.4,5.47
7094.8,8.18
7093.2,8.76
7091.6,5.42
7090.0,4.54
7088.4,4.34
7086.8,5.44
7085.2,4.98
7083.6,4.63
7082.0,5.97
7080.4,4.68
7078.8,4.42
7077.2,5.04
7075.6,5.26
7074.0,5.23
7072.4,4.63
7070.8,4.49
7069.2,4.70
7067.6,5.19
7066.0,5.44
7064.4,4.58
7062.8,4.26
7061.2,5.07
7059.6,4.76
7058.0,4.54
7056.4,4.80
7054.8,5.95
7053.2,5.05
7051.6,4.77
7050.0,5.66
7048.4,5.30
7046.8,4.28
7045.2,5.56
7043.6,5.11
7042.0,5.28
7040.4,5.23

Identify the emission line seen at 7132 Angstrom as [N II] 6583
